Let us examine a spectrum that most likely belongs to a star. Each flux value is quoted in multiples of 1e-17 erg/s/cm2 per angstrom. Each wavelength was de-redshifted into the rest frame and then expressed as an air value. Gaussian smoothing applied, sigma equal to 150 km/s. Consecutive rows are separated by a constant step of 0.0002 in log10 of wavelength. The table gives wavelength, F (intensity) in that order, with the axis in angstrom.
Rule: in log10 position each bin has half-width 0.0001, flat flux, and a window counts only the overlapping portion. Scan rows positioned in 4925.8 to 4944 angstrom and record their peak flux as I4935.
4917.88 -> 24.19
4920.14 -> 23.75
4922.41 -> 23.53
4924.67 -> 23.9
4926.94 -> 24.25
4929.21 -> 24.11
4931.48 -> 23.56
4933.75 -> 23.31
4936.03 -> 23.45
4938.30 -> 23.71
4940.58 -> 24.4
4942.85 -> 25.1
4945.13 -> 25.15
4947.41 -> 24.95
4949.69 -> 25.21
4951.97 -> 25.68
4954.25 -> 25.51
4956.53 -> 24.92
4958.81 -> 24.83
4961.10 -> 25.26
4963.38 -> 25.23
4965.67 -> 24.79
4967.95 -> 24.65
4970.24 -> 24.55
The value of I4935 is 25.1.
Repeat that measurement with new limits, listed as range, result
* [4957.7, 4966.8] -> 25.26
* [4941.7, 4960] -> 25.68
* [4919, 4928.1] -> 24.25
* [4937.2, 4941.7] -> 24.4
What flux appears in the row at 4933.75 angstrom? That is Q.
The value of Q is 23.31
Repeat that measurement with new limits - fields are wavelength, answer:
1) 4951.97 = 25.68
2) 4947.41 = 24.95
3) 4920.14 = 23.75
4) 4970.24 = 24.55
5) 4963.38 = 25.23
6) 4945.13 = 25.15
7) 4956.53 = 24.92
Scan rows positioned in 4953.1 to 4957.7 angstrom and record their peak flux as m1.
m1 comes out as 25.51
